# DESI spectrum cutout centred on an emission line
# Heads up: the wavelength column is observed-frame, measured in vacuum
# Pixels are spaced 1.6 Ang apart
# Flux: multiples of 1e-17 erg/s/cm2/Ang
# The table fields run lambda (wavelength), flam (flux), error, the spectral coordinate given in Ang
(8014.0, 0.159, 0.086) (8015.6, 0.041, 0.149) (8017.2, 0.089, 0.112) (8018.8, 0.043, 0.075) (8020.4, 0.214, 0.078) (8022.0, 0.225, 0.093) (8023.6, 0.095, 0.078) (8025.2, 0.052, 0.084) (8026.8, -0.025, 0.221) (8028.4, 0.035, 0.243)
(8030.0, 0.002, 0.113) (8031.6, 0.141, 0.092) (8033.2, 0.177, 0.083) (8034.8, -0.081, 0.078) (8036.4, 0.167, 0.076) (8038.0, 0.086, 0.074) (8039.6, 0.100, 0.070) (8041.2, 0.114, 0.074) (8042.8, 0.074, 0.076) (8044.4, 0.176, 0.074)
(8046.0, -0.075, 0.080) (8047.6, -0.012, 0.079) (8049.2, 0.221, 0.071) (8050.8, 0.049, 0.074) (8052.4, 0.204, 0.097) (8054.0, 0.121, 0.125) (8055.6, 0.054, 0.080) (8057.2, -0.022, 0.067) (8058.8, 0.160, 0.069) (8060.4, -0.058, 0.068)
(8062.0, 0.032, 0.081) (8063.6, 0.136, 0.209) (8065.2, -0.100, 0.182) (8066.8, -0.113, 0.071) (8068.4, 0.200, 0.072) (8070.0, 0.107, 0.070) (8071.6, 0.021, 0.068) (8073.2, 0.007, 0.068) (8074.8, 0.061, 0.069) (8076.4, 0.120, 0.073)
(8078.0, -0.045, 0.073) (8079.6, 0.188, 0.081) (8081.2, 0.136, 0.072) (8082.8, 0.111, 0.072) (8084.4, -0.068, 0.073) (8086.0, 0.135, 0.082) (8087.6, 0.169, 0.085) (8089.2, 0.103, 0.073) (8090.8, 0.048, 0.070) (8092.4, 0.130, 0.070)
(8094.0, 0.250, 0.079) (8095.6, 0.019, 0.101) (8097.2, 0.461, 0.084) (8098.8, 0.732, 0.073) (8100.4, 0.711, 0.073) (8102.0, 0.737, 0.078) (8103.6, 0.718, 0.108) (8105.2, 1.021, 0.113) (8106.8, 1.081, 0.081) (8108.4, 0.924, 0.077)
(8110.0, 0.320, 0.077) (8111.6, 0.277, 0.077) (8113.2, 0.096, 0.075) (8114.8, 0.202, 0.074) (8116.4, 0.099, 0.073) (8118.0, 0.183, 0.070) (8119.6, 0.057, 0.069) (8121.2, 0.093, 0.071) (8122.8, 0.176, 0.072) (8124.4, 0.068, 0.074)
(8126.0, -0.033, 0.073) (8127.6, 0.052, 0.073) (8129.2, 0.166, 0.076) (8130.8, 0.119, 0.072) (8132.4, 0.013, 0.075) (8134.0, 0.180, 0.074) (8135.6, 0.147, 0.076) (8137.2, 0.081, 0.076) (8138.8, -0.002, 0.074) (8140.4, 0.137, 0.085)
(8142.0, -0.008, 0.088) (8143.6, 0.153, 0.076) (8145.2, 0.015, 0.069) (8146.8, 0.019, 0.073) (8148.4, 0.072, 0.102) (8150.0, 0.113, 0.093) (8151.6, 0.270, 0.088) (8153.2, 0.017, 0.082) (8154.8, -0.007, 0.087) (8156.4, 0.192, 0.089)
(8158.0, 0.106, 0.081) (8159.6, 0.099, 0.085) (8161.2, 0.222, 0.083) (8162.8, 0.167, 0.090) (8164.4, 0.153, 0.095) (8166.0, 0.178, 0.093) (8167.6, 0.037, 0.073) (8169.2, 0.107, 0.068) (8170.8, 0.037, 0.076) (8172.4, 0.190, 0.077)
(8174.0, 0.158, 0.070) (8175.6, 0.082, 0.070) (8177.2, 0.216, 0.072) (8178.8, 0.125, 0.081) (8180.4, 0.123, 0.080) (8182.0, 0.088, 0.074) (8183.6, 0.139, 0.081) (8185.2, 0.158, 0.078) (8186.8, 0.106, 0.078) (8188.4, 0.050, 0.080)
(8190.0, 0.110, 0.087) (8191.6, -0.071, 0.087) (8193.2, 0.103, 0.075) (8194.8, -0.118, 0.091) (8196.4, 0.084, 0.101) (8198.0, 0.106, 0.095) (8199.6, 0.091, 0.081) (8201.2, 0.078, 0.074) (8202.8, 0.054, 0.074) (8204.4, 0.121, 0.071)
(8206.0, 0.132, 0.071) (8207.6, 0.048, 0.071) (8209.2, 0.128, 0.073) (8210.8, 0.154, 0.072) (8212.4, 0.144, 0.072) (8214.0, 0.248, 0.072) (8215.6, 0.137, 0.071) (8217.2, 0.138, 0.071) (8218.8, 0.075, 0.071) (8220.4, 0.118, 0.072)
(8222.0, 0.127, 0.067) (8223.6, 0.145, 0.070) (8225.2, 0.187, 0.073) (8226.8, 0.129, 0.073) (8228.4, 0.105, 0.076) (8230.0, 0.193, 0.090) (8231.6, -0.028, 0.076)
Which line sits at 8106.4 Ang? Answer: [O II] 3727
